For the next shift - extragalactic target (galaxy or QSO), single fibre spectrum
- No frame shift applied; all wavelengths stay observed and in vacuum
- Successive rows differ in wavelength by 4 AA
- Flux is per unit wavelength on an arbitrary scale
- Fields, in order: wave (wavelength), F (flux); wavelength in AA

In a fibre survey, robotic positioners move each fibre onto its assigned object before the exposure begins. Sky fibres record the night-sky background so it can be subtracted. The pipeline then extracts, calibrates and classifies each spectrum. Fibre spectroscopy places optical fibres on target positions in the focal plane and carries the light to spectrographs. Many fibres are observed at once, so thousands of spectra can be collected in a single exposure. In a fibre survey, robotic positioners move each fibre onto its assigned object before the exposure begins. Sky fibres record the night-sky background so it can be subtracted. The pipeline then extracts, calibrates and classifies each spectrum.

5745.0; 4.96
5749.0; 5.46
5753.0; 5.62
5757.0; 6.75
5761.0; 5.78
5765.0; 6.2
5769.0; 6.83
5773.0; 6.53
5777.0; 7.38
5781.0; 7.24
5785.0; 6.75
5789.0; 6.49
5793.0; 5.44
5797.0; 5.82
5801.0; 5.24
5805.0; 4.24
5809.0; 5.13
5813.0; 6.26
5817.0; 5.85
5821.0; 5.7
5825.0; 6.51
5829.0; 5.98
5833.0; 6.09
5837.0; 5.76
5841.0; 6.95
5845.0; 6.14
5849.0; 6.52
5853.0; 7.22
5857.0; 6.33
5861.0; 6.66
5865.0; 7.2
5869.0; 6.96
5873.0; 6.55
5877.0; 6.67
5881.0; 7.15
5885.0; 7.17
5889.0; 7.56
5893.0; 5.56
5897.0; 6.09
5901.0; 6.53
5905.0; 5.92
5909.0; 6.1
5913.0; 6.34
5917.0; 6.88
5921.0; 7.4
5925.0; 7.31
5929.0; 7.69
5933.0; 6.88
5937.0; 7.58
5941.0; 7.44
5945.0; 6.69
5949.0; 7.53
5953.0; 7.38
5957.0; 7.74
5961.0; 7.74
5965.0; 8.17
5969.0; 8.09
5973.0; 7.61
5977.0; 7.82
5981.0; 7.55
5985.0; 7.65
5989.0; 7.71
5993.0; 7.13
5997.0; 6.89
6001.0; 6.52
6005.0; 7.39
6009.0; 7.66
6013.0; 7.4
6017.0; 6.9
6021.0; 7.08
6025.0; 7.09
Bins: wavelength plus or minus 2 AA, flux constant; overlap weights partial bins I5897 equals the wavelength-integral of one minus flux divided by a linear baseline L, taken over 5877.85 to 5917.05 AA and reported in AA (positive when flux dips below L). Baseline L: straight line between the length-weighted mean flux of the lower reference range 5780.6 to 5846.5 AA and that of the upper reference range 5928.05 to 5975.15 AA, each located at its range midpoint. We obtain 2.2 AA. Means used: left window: 5.94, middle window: 6.52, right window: 7.54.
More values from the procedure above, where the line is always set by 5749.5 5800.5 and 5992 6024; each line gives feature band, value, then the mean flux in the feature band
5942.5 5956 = -0.63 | 7.25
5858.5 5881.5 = -0.61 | 6.83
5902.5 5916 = 1.19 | 6.19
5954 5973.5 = -2.50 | 7.86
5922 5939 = -1.26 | 7.37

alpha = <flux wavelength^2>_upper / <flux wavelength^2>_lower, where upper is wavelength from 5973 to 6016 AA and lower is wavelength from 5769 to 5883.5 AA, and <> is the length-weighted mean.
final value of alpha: 1.23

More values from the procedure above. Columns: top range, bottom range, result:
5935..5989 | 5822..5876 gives 1.21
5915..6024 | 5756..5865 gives 1.25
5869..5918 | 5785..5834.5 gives 1.17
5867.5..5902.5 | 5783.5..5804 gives 1.18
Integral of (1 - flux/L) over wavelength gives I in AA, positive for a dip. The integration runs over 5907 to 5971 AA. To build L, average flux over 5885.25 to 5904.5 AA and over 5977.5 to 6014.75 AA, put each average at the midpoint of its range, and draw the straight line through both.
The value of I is -4.3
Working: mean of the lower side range 6.46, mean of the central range 7.31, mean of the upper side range 7.34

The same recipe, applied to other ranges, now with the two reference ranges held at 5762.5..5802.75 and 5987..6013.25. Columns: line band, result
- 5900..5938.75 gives 0.3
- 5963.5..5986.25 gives -2.2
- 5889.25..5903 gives 1.2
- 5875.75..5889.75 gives -0.7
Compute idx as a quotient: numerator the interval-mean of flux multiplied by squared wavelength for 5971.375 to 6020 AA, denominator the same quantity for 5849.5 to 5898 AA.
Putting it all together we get 1.1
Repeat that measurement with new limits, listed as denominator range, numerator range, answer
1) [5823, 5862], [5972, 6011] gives 1.21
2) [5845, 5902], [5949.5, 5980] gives 1.19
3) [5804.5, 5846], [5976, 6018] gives 1.31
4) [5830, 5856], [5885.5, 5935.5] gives 1.07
